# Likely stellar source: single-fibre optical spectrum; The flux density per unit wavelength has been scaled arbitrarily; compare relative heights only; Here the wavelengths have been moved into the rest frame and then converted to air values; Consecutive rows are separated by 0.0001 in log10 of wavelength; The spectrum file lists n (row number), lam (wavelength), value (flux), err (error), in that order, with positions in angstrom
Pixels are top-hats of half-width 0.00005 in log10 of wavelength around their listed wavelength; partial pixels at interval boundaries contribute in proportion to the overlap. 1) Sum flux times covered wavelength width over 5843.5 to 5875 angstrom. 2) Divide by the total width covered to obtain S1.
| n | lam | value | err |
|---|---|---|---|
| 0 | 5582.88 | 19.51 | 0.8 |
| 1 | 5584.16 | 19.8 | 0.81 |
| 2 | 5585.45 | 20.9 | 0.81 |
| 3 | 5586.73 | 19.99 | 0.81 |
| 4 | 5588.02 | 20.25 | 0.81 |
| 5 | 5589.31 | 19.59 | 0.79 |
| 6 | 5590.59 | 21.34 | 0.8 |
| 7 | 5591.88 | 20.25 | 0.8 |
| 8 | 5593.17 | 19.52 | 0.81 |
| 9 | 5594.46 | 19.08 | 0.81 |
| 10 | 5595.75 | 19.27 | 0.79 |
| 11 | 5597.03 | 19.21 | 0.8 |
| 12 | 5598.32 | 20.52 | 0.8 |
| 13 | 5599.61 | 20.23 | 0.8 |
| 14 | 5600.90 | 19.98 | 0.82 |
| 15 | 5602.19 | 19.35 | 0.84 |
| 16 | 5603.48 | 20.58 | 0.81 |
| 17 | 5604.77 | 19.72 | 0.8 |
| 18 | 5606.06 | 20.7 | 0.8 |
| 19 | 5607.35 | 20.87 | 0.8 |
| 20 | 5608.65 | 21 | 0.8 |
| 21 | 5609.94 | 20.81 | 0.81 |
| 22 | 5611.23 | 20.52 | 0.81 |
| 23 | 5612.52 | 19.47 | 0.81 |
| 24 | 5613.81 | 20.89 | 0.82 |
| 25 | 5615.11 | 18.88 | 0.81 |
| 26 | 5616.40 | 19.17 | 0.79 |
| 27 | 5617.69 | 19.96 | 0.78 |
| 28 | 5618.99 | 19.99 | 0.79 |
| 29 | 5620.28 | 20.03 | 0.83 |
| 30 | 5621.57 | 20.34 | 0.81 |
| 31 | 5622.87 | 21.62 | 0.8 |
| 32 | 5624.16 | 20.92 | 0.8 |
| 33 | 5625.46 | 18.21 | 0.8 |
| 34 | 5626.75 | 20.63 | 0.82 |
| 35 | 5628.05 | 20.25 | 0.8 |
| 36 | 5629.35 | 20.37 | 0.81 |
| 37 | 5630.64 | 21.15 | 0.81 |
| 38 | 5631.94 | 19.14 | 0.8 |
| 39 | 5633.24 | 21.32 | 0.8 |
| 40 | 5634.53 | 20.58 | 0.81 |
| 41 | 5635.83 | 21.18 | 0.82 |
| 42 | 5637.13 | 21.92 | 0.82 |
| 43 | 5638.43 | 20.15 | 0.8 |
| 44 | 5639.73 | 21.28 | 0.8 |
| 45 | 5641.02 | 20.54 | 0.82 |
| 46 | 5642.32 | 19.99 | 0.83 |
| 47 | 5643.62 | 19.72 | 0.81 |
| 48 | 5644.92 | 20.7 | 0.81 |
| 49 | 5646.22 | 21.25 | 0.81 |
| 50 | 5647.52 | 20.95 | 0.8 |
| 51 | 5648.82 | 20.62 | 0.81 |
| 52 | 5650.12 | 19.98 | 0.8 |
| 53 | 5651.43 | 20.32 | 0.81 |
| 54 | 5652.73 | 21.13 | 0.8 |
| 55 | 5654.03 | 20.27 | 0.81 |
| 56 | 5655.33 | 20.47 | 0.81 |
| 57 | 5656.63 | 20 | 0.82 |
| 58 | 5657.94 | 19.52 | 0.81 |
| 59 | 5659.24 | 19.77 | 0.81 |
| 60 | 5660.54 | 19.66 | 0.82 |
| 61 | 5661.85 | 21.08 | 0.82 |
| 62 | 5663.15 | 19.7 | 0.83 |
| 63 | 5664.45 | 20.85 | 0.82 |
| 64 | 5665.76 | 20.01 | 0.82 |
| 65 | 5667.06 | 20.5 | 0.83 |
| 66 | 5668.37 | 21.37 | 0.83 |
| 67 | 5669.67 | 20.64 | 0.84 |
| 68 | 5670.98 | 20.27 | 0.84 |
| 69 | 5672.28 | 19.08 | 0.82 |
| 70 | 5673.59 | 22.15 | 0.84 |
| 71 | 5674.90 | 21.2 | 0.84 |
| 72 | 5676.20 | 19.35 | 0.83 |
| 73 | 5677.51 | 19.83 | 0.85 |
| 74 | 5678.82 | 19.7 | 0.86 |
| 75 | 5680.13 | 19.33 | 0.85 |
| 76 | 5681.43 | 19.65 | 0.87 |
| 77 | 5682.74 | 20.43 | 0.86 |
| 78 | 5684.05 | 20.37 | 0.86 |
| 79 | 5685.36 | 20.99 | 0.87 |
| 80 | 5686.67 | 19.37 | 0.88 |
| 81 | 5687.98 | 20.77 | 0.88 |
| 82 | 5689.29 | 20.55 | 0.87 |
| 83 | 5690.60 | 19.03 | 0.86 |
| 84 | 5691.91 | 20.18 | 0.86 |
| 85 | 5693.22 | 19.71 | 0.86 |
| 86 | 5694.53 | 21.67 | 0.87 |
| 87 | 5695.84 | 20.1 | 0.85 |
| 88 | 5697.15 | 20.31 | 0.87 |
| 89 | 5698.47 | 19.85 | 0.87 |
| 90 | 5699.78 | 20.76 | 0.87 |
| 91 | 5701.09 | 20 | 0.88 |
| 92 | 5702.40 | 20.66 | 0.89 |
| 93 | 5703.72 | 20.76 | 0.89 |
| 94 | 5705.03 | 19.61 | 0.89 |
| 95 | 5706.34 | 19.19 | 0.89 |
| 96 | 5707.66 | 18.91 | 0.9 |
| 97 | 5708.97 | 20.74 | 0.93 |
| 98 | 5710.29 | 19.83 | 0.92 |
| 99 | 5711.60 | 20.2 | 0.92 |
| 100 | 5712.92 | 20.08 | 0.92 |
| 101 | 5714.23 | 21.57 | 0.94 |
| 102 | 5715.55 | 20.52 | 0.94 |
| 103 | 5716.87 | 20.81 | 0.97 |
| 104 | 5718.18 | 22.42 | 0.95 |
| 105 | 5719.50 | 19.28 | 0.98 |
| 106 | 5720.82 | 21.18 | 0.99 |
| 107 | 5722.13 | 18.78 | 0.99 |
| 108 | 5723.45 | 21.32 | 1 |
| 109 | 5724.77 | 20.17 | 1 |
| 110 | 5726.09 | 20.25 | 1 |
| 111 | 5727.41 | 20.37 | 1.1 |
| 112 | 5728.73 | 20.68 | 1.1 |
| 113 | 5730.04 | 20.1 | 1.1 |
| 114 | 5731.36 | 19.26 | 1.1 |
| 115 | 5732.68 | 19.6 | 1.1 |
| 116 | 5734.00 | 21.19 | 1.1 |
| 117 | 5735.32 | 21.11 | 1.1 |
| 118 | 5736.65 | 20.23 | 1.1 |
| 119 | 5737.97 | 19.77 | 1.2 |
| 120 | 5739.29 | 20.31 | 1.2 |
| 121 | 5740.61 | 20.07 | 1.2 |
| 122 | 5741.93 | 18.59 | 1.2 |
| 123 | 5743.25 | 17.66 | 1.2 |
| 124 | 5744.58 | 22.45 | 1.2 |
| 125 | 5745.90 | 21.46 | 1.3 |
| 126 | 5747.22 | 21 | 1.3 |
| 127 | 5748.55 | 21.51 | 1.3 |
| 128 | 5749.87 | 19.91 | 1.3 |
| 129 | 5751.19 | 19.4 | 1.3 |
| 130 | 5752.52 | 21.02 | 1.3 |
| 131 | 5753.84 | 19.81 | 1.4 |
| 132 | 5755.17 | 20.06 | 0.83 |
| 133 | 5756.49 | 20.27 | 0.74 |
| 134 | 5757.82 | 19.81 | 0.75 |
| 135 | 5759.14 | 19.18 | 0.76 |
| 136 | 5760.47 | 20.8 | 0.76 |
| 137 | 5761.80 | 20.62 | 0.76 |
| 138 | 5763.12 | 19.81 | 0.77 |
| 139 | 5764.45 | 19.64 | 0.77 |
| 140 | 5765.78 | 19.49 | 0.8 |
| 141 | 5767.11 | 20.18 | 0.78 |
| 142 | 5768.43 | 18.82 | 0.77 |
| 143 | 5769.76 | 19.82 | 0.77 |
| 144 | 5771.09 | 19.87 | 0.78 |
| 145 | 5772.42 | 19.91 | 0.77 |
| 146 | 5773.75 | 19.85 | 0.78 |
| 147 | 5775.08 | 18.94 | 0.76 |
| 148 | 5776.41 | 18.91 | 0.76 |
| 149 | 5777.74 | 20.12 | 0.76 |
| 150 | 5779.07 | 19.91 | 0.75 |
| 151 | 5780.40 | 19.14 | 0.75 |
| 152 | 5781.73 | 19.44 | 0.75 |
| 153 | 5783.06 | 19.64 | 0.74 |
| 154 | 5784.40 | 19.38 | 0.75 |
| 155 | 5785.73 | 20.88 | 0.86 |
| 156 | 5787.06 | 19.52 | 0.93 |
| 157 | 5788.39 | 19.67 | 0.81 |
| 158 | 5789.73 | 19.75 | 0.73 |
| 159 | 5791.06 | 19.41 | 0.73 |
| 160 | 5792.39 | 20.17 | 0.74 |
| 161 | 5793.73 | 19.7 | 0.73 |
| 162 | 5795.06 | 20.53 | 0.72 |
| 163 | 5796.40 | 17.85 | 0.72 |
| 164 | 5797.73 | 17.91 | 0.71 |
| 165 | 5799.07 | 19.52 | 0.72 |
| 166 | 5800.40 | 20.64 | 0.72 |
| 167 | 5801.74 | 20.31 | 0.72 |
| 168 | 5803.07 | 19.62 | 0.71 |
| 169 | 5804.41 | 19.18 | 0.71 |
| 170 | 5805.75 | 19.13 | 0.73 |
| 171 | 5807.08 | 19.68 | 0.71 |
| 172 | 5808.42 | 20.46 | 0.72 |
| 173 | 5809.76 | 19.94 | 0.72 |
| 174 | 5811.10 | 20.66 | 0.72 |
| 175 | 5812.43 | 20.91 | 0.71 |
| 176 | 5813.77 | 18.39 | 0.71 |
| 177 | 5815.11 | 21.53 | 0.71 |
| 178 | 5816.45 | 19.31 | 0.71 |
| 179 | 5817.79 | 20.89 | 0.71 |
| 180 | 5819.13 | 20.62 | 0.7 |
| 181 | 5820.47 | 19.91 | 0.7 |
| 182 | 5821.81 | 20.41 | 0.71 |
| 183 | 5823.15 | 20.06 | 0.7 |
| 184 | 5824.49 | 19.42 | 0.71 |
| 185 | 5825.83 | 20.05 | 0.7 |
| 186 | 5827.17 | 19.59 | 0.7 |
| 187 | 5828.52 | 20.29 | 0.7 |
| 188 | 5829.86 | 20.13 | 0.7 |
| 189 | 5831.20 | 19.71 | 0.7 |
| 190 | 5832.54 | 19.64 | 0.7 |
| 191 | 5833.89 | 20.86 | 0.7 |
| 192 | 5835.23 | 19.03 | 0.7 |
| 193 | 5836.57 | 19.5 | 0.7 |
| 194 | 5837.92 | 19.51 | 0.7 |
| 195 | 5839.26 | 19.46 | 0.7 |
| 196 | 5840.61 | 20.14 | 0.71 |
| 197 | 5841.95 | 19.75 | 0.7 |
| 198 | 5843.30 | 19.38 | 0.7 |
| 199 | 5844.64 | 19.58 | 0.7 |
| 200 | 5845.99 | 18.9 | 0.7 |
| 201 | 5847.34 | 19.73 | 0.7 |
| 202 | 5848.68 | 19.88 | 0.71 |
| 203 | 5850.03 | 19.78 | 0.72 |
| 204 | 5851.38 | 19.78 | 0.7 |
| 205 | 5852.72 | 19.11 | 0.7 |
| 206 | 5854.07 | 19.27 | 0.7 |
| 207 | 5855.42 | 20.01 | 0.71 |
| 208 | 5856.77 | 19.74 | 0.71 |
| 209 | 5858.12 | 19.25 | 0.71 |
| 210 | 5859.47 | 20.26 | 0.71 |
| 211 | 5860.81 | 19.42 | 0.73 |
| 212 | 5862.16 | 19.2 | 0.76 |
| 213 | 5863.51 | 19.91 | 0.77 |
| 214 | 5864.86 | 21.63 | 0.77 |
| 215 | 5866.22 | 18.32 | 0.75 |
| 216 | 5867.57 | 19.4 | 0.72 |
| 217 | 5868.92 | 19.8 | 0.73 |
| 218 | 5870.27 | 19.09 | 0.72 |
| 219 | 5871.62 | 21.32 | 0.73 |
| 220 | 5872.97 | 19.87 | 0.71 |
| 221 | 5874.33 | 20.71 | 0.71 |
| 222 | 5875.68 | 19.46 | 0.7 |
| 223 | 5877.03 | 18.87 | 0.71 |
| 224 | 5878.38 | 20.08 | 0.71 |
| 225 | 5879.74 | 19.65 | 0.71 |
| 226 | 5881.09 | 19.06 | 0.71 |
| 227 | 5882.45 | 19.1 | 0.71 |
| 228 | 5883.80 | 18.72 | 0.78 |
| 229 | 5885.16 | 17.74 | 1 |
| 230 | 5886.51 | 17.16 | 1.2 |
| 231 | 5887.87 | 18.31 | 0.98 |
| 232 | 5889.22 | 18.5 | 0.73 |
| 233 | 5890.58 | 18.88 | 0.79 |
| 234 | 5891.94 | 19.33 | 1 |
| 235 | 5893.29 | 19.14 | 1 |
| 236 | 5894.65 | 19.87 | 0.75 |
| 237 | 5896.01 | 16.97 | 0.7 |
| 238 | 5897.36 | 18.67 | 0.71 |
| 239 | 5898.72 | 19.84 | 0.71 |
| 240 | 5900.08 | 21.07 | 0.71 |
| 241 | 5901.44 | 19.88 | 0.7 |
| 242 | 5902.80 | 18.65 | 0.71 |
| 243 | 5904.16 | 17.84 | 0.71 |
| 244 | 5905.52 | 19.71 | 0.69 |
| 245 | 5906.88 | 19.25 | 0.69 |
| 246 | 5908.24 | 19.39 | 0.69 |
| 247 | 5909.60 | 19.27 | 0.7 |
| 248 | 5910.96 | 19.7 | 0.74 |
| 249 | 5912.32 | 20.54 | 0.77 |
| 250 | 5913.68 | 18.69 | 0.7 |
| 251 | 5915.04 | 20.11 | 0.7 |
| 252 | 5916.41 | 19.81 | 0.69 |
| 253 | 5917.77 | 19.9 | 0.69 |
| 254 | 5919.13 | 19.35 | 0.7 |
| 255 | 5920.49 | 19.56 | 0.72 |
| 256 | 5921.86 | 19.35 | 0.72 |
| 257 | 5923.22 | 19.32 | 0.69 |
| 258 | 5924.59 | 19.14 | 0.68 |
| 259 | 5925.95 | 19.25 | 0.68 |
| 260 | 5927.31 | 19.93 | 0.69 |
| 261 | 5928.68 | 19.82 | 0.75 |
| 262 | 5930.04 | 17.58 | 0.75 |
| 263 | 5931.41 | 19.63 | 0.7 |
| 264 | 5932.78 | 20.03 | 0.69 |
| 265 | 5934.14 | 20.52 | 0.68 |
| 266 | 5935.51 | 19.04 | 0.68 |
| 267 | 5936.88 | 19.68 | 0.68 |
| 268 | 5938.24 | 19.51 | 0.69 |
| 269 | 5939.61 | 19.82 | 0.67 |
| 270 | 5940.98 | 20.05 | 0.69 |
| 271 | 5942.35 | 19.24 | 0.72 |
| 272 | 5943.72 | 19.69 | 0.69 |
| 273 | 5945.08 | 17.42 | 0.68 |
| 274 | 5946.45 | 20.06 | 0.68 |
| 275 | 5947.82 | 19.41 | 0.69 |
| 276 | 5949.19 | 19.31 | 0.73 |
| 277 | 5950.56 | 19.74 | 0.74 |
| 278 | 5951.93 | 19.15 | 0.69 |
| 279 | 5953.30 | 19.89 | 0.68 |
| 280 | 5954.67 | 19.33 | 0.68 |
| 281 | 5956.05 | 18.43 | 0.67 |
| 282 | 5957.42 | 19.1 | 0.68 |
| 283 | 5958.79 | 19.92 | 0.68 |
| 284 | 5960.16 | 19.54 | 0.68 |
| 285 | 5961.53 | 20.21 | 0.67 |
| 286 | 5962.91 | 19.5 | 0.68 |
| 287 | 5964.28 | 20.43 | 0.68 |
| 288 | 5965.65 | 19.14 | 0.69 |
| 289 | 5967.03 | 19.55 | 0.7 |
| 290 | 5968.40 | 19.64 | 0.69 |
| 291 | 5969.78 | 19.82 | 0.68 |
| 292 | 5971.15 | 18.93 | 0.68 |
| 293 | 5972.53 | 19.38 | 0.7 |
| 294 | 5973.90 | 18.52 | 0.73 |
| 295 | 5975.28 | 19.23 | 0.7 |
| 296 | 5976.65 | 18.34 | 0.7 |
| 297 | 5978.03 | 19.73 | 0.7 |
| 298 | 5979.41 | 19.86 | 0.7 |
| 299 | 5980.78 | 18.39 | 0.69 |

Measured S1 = 19.7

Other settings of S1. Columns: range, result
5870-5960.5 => 19.3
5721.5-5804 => 19.9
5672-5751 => 20.3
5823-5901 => 19.5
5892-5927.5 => 19.4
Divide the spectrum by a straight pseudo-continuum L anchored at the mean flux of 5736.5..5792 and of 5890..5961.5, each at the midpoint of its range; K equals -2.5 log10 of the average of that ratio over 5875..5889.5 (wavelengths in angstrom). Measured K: 0.04 mag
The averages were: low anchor 19.9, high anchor 19.4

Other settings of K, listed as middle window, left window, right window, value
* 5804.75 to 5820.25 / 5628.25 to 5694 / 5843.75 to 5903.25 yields -0.02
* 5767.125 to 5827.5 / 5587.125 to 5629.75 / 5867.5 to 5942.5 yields -0.01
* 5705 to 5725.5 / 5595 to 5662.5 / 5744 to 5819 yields -0.01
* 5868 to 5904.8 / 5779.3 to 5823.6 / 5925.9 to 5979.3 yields 0.02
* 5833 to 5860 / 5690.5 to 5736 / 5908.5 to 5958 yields 0.01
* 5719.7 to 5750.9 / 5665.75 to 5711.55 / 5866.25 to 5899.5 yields -0.02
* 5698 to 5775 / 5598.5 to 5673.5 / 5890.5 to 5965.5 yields -0.01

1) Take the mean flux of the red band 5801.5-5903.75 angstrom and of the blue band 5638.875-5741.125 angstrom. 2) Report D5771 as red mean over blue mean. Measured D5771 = 1.0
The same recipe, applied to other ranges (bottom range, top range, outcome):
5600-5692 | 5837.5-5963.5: 0.96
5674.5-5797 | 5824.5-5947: 0.97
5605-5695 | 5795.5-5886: 0.97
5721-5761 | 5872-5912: 0.95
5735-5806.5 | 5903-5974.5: 0.98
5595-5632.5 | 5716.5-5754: 1.01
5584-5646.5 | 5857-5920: 0.96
